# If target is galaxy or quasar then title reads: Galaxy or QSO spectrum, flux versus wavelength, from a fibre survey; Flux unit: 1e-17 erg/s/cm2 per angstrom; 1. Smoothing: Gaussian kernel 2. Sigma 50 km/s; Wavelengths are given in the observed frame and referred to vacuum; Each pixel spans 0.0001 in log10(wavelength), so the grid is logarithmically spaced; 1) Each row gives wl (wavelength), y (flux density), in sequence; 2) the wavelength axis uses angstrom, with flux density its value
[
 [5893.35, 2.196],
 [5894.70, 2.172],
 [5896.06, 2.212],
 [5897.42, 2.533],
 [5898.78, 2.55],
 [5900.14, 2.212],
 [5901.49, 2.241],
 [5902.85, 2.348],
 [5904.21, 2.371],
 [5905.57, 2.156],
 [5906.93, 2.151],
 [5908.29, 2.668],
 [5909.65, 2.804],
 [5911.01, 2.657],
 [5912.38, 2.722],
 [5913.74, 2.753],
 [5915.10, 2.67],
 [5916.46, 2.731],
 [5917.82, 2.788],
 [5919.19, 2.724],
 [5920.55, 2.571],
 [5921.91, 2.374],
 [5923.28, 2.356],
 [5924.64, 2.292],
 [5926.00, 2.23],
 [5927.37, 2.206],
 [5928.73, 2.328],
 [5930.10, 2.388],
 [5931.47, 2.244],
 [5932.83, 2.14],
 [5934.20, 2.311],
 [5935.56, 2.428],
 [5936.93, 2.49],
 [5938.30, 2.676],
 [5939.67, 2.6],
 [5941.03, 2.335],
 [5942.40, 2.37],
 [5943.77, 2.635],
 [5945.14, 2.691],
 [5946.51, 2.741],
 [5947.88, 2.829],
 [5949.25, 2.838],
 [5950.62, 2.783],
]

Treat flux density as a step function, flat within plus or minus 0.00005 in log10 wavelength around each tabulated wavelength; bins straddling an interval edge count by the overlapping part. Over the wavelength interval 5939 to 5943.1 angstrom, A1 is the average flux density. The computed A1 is 2.44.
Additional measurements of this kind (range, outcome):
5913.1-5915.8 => 2.72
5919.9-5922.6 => 2.47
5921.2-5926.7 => 2.31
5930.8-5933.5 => 2.2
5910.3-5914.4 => 2.71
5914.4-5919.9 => 2.73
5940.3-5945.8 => 2.51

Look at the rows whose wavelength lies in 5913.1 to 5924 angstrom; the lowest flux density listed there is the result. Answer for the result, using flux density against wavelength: 2.356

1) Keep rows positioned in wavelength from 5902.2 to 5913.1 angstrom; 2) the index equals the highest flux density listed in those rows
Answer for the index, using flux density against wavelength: 2.804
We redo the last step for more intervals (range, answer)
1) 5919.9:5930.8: 2.571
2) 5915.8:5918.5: 2.788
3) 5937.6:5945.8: 2.691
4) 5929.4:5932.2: 2.388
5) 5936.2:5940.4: 2.676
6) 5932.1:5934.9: 2.311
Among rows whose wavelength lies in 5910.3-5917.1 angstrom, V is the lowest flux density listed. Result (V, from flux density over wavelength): 2.657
